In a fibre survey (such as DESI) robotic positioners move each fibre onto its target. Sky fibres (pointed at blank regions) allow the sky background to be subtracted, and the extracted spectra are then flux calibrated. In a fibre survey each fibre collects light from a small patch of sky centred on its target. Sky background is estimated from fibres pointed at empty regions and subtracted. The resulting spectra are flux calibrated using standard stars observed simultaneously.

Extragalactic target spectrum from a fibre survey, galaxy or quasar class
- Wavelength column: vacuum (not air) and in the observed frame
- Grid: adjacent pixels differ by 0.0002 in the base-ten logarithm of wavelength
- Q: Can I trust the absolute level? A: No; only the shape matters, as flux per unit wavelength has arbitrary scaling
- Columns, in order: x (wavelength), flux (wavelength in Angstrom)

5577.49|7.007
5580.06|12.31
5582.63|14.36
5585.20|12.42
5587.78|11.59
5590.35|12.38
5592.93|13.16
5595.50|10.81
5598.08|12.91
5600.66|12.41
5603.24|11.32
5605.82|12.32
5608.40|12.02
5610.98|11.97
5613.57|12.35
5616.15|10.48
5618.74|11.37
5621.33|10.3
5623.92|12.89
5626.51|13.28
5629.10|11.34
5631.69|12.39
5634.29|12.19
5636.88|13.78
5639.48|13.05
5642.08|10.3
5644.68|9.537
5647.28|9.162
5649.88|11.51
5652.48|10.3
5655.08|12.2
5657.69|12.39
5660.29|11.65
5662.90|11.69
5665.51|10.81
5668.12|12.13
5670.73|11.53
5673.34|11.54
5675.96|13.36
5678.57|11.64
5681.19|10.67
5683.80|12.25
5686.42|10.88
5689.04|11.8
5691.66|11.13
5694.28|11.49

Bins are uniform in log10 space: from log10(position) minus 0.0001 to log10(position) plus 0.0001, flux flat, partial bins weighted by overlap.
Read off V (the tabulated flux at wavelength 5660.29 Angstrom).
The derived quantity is 11.65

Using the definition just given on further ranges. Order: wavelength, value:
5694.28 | 11.49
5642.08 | 10.3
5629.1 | 11.34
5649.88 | 11.51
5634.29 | 12.19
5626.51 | 13.28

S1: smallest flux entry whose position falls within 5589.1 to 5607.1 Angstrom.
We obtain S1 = 10.81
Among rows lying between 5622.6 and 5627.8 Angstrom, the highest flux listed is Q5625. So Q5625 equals 13.28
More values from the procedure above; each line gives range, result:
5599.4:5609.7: 12.41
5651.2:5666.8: 12.39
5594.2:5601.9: 12.91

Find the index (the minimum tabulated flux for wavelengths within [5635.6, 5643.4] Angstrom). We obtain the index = 10.3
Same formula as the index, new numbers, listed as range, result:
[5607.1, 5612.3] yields 11.97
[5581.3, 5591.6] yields 11.59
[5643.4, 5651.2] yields 9.162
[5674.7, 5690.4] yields 10.67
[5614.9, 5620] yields 10.48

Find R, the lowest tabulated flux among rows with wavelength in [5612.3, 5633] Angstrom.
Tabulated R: 10.3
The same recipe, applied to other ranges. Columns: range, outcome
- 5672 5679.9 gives 11.54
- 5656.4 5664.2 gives 11.65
